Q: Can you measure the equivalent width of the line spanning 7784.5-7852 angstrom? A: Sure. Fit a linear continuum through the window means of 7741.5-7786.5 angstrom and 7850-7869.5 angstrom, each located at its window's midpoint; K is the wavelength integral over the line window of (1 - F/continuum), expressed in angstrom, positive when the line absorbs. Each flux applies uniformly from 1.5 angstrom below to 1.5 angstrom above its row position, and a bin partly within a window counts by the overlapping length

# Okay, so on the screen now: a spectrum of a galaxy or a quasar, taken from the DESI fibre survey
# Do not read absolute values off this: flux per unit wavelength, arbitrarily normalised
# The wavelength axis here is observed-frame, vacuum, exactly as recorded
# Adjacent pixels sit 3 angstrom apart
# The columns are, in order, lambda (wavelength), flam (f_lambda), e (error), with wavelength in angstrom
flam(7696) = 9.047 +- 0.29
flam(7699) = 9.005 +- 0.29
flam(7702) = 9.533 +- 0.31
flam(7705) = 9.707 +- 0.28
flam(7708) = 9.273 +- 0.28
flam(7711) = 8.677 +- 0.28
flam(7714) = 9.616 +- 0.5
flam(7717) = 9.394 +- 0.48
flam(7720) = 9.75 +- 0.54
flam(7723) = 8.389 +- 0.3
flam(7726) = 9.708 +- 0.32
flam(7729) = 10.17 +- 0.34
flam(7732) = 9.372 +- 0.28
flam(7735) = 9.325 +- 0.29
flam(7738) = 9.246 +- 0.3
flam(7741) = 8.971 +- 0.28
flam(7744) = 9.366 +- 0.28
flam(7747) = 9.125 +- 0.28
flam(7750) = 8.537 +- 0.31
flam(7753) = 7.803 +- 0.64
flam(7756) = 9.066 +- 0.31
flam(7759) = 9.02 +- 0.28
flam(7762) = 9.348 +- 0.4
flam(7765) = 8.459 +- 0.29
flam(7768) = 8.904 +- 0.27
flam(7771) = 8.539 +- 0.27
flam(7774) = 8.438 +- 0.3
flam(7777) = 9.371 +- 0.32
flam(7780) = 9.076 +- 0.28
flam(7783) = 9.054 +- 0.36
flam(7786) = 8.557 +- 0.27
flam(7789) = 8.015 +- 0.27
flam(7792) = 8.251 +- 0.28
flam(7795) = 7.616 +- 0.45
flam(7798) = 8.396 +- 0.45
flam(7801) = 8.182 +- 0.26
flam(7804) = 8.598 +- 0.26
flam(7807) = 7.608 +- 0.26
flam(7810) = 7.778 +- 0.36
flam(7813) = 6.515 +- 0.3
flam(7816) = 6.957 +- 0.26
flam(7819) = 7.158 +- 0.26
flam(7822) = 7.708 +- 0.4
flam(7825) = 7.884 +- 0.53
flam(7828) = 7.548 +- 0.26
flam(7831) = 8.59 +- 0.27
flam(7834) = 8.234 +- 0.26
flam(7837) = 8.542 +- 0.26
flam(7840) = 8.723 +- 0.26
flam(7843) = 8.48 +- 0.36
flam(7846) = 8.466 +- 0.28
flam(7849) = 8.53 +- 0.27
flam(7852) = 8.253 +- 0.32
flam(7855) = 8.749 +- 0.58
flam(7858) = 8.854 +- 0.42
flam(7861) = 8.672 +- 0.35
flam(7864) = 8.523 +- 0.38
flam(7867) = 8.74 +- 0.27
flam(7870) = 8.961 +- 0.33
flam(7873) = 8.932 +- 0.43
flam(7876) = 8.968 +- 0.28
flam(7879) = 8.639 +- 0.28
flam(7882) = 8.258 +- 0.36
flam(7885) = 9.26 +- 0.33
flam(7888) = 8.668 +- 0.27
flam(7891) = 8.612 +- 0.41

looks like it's 5.52 angstrom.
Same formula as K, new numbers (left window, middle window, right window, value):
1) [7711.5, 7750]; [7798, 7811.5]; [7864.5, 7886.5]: 1.46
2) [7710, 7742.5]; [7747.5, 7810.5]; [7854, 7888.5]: 4.19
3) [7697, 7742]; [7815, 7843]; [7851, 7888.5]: 2.91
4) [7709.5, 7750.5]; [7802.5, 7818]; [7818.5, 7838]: 1.39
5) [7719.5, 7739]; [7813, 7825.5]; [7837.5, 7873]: 2.23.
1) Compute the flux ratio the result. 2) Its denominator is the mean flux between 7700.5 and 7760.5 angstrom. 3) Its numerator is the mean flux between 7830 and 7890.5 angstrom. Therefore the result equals 0.94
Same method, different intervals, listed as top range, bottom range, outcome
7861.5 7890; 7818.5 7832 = 1.12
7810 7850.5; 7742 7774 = 0.90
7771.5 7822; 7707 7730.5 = 0.86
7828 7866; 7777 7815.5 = 1.04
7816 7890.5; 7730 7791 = 0.95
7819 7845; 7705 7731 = 0.87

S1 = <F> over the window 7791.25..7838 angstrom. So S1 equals 7.83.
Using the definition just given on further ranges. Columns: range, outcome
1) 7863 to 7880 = 8.81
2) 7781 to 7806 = 8.33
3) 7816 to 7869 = 8.3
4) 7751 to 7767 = 8.74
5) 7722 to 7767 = 9.07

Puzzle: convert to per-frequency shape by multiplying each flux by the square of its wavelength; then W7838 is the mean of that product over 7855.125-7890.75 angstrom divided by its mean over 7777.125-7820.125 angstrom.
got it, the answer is 1.11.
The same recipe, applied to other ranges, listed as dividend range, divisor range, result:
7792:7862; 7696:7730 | 0.89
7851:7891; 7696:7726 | 0.98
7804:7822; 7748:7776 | 0.86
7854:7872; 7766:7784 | 1.01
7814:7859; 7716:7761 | 0.91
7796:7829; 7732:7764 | 0.87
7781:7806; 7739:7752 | 0.94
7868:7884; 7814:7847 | 1.11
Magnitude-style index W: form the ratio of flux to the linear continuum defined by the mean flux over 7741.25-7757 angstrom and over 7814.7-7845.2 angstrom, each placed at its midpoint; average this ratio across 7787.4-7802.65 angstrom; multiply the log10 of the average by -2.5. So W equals 0.03 mag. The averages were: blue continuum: 8.79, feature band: 8.1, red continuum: 8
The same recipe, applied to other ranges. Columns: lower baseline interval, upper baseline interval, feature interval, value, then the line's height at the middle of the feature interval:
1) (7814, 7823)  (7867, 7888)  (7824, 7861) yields -0.07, 7.86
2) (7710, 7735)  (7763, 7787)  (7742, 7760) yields 0.03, 9.08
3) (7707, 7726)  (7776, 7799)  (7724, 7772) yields -0.02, 8.91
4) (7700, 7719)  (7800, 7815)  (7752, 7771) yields -0.04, 8.48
